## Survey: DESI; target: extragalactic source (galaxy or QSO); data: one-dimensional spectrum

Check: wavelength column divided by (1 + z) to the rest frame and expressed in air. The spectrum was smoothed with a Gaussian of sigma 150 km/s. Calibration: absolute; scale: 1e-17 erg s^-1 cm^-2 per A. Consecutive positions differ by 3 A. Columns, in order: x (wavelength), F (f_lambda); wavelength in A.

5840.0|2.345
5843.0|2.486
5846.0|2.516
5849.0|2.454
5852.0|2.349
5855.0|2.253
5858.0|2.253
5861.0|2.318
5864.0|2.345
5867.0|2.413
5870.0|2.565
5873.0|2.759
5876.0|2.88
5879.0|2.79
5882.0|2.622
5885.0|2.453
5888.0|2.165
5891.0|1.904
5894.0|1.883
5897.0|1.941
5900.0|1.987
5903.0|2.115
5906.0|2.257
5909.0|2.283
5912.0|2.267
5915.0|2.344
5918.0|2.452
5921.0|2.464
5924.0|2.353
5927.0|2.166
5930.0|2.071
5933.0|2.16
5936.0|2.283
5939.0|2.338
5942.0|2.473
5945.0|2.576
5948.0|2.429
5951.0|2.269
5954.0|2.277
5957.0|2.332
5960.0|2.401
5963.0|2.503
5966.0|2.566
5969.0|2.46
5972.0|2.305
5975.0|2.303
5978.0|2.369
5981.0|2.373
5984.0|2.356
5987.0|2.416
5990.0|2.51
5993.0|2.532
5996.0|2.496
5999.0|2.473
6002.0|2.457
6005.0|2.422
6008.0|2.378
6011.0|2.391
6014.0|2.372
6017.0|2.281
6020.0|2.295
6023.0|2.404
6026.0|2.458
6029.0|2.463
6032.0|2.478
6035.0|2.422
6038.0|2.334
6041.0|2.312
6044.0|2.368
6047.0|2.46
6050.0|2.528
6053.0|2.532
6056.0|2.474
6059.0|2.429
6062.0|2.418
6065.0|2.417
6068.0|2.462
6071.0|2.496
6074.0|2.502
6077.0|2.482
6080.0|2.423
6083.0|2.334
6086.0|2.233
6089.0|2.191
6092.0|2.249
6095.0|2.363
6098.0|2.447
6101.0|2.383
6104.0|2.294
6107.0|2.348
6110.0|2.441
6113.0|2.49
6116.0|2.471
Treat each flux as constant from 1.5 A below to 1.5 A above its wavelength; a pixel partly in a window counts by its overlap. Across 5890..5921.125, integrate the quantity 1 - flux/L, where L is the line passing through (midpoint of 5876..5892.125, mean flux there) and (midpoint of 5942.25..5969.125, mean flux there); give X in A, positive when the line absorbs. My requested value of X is 3.5 A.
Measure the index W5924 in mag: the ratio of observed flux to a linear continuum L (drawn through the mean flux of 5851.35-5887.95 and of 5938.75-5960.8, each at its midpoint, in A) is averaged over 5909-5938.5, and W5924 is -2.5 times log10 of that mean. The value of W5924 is 0.06 mag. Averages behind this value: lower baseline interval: 2.49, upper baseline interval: 2.39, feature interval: 2.29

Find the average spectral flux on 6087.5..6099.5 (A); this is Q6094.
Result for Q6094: 2.31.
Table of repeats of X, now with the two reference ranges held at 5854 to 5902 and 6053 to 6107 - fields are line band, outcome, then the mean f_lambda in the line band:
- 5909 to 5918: 0.10 A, 2.33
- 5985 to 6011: -0.90 A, 2.45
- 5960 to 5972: -0.54 A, 2.47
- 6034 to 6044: 0.11 A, 2.35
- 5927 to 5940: 0.85 A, 2.2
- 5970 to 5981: 0.13 A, 2.34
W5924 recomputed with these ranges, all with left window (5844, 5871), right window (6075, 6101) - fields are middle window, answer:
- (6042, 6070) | -0.05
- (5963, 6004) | -0.03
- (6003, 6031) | -0.01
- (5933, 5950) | -0.01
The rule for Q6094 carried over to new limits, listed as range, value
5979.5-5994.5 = 2.44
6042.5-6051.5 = 2.45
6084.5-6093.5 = 2.22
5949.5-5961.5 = 2.32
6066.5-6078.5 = 2.49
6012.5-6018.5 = 2.33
